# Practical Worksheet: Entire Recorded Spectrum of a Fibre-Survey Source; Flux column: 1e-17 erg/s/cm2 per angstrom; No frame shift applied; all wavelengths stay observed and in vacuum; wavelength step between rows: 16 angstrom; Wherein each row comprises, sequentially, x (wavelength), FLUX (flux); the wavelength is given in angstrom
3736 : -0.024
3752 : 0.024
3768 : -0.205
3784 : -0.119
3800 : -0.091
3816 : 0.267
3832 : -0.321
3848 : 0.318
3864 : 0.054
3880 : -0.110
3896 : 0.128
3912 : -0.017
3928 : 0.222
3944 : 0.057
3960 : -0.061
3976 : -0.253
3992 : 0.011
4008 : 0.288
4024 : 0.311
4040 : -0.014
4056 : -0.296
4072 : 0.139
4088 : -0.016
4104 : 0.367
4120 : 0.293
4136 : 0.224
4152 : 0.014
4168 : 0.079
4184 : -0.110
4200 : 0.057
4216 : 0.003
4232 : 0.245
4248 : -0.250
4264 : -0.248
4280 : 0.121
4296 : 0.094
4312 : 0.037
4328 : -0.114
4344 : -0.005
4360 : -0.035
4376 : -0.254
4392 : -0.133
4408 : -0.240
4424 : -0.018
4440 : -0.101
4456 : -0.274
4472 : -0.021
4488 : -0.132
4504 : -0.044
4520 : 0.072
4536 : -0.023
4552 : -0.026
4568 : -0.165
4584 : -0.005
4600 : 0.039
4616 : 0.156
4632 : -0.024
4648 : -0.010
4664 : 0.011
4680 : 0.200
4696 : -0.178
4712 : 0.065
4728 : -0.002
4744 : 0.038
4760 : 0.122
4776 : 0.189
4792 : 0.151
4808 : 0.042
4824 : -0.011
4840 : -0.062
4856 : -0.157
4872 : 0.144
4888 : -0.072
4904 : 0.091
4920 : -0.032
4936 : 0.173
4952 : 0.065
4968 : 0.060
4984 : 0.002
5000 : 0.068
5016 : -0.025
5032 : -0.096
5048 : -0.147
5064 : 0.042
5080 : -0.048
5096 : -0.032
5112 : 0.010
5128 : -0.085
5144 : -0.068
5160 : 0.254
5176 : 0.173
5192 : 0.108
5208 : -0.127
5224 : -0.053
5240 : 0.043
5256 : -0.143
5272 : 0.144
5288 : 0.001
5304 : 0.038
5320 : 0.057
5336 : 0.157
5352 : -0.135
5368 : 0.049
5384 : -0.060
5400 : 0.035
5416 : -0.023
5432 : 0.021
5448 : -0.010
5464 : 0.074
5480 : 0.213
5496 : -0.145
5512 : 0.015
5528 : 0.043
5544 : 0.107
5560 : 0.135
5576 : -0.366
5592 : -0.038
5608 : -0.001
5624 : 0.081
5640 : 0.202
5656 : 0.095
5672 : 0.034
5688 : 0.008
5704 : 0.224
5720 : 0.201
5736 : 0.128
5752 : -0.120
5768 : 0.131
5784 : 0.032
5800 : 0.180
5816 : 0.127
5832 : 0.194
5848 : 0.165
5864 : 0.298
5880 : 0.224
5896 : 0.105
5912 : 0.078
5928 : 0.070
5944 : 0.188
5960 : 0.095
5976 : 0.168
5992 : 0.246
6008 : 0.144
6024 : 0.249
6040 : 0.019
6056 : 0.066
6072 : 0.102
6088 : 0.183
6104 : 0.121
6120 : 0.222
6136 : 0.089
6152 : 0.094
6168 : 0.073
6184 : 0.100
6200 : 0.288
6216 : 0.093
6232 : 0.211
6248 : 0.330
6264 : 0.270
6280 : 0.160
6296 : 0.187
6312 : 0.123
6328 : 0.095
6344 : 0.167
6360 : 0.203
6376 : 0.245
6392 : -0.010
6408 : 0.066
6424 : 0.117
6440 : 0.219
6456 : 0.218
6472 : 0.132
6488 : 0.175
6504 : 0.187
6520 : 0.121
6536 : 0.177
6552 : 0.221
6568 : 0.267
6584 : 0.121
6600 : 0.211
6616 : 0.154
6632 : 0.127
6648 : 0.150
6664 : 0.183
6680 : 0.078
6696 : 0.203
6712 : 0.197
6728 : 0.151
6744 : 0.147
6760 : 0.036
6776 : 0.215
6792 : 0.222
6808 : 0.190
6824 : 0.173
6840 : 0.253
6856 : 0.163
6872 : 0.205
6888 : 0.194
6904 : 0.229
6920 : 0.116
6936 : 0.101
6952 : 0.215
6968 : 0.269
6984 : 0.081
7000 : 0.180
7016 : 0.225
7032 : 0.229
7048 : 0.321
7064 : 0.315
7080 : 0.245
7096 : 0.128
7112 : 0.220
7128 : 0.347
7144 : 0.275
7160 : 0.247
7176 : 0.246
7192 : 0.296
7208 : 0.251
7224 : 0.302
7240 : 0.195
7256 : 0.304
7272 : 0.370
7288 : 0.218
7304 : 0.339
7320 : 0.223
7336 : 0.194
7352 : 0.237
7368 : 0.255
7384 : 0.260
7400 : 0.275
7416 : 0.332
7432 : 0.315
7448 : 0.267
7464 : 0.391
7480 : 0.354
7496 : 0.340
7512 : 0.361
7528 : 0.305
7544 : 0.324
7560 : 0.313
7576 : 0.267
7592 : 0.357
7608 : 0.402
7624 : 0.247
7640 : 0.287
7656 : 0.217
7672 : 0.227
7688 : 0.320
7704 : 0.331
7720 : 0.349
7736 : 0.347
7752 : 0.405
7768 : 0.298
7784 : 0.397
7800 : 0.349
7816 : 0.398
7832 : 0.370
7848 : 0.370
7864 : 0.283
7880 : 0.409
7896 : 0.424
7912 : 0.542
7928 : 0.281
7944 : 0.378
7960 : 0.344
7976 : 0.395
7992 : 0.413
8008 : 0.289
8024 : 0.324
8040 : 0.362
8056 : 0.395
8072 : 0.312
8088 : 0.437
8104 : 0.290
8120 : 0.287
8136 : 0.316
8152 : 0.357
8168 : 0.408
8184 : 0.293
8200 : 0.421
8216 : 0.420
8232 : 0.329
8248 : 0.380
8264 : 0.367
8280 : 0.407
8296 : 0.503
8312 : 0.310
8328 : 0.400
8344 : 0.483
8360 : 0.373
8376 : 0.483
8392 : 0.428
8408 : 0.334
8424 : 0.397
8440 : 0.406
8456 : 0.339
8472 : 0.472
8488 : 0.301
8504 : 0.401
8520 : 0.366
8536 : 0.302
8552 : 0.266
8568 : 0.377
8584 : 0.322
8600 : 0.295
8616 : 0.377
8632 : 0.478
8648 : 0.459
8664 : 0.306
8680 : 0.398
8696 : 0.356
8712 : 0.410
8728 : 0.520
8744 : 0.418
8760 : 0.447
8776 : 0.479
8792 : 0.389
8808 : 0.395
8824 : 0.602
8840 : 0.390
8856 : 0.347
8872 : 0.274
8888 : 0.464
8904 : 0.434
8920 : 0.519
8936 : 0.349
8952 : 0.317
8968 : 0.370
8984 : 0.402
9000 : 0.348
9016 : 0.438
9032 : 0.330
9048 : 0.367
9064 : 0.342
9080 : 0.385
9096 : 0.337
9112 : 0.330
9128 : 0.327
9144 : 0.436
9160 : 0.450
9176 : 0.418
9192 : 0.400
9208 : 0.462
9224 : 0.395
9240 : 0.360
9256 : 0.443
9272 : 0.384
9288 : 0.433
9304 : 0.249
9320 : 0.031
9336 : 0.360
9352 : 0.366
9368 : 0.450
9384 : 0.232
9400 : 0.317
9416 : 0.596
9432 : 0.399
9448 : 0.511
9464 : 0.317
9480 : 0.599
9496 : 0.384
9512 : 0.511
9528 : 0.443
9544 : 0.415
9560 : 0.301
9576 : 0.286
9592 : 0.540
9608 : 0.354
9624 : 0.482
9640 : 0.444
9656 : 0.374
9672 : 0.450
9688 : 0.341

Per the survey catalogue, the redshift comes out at 0.76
